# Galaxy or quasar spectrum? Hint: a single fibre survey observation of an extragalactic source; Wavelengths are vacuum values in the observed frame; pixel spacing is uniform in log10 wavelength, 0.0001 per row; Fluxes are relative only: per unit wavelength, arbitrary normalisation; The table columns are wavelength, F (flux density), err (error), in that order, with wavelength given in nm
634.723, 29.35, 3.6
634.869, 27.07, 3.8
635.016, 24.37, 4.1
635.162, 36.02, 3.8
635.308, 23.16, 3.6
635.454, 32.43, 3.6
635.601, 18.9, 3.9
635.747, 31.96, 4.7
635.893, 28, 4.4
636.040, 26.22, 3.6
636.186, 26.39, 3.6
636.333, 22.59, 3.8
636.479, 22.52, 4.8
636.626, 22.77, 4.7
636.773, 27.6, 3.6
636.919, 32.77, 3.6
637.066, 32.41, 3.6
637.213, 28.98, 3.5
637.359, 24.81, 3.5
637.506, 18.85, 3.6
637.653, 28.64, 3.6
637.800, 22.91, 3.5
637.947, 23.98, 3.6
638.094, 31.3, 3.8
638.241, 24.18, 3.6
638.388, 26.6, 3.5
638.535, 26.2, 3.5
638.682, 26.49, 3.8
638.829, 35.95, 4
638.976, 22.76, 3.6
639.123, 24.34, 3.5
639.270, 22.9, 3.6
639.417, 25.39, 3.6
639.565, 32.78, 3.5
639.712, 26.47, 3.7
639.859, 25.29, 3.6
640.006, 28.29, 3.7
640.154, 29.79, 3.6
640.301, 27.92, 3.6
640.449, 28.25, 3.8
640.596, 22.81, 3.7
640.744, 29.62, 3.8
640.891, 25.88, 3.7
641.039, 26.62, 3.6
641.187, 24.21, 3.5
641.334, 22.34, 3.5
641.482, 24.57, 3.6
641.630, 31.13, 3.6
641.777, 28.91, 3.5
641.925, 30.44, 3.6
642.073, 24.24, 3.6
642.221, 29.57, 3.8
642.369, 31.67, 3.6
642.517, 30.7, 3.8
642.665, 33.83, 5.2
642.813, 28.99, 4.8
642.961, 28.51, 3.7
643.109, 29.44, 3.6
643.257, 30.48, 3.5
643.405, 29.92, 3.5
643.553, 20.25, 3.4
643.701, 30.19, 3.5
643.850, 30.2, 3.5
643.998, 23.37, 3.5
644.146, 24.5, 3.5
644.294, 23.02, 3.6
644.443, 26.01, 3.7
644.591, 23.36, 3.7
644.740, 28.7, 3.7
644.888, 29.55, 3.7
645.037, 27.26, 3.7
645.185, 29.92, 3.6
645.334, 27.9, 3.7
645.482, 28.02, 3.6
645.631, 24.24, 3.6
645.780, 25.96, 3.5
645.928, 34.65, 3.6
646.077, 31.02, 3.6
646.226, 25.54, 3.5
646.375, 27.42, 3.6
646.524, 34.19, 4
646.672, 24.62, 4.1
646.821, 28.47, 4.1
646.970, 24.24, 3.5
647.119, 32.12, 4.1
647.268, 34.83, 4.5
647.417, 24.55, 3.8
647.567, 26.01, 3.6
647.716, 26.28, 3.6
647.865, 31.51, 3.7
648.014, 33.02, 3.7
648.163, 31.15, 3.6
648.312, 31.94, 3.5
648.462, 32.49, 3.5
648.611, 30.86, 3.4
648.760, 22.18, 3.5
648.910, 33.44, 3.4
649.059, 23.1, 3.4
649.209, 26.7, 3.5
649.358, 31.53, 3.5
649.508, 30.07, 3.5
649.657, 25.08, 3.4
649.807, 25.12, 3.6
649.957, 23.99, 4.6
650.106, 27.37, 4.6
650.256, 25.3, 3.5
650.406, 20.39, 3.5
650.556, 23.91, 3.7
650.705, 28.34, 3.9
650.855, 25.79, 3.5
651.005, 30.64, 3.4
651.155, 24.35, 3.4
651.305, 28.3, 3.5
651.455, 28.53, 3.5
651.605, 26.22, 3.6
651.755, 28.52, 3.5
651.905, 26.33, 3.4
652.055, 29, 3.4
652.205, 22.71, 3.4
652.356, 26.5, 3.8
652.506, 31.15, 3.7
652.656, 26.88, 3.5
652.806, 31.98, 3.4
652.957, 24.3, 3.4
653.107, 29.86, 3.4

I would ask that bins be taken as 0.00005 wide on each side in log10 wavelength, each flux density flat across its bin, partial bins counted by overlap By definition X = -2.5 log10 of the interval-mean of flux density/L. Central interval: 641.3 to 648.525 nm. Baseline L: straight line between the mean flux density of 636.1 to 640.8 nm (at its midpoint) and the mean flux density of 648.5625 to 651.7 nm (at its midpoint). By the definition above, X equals -0.07 mag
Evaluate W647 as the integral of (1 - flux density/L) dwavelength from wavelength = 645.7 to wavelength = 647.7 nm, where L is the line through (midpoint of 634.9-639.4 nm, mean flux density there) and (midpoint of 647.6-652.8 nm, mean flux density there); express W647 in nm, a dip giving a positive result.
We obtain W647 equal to -0.095 nm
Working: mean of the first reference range 26.6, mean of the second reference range 27.7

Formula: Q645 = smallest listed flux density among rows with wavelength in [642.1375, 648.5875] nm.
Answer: 20.25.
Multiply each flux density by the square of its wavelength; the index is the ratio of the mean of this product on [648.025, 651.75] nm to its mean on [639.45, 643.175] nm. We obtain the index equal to 1.01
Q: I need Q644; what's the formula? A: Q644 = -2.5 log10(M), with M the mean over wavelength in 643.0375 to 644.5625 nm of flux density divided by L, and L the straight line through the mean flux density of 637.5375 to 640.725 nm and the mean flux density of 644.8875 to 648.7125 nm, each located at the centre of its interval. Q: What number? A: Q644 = 0.061 mag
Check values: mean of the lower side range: 26.8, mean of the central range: 26.6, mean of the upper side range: 29.1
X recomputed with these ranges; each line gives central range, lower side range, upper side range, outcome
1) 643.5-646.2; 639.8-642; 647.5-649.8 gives 0.035 mag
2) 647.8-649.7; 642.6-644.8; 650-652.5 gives -0.106 mag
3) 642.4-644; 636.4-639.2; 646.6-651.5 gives -0.075 mag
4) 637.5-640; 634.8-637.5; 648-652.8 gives 0.025 mag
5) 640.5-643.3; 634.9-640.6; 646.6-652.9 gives -0.037 mag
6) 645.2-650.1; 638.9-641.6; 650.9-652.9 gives -0.053 mag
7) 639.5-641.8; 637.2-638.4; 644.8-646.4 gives -0.028 mag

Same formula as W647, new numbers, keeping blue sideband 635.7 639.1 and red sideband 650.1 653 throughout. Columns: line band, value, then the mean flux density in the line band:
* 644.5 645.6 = -0.04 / 27.7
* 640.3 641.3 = 0.02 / 26.2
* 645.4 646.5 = -0.07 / 28.4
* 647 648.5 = -0.19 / 30.1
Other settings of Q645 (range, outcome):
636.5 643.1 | 18.85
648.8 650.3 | 23.1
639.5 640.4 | 25.29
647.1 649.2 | 22.18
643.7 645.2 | 23.02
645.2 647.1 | 24.24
